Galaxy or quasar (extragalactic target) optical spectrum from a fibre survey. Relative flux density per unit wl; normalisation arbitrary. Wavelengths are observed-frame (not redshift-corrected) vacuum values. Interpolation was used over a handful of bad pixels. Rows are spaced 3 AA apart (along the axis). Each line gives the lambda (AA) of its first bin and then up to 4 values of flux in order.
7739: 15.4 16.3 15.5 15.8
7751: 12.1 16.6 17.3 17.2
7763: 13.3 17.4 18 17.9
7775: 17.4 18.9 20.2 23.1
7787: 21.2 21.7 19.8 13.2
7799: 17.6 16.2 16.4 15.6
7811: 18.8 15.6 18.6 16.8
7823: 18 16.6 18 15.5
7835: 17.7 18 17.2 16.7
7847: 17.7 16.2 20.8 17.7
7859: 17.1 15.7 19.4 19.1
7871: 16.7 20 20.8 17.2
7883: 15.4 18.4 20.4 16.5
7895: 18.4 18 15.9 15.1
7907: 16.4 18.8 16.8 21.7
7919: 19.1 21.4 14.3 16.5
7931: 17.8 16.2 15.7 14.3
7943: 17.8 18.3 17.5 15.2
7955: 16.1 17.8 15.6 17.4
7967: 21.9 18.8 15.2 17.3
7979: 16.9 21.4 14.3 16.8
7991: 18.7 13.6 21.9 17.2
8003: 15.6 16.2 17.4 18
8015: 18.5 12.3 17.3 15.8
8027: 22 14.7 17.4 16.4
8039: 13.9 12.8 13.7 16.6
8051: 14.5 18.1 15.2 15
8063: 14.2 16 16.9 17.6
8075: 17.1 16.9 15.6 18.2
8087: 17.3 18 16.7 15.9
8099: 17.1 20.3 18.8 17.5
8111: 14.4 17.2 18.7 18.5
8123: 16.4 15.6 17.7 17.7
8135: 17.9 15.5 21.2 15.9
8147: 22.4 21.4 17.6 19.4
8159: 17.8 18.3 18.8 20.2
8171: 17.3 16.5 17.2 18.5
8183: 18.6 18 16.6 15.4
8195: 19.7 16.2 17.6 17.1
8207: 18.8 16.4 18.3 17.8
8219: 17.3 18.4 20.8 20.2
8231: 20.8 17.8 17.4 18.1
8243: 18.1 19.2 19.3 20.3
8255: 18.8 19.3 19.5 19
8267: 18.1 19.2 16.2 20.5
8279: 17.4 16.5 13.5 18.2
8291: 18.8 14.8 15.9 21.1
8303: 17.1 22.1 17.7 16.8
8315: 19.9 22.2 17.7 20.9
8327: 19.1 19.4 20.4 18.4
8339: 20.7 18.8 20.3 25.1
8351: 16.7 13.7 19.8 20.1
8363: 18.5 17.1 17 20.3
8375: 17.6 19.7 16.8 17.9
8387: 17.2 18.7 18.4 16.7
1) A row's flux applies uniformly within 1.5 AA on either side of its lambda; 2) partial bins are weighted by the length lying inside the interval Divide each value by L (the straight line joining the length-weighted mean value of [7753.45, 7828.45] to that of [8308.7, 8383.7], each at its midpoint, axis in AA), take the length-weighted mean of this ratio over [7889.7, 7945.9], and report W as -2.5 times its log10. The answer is 0.04 mag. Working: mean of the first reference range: 17.8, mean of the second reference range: 19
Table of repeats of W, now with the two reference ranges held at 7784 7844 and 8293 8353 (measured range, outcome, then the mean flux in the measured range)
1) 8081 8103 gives 0.06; 17.4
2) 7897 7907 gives 0.10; 16.3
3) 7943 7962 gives 0.07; 16.9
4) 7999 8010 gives 0.11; 16.5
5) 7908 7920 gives -0.06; 19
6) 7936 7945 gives 0.12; 16.1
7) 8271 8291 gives 0.11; 17.2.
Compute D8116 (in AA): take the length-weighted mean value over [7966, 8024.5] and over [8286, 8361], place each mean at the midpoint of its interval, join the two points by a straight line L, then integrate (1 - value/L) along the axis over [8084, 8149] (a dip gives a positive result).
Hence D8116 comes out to 0.7 AA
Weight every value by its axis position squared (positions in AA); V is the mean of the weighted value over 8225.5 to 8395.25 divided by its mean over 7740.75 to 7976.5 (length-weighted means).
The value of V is 1.19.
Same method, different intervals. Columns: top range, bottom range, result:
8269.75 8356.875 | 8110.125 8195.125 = 1.08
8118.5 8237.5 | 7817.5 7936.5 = 1.11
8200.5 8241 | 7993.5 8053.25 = 1.18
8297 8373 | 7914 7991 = 1.21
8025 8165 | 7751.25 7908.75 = 1.04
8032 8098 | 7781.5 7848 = 0.97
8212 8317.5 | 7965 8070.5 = 1.18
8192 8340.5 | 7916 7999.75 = 1.15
